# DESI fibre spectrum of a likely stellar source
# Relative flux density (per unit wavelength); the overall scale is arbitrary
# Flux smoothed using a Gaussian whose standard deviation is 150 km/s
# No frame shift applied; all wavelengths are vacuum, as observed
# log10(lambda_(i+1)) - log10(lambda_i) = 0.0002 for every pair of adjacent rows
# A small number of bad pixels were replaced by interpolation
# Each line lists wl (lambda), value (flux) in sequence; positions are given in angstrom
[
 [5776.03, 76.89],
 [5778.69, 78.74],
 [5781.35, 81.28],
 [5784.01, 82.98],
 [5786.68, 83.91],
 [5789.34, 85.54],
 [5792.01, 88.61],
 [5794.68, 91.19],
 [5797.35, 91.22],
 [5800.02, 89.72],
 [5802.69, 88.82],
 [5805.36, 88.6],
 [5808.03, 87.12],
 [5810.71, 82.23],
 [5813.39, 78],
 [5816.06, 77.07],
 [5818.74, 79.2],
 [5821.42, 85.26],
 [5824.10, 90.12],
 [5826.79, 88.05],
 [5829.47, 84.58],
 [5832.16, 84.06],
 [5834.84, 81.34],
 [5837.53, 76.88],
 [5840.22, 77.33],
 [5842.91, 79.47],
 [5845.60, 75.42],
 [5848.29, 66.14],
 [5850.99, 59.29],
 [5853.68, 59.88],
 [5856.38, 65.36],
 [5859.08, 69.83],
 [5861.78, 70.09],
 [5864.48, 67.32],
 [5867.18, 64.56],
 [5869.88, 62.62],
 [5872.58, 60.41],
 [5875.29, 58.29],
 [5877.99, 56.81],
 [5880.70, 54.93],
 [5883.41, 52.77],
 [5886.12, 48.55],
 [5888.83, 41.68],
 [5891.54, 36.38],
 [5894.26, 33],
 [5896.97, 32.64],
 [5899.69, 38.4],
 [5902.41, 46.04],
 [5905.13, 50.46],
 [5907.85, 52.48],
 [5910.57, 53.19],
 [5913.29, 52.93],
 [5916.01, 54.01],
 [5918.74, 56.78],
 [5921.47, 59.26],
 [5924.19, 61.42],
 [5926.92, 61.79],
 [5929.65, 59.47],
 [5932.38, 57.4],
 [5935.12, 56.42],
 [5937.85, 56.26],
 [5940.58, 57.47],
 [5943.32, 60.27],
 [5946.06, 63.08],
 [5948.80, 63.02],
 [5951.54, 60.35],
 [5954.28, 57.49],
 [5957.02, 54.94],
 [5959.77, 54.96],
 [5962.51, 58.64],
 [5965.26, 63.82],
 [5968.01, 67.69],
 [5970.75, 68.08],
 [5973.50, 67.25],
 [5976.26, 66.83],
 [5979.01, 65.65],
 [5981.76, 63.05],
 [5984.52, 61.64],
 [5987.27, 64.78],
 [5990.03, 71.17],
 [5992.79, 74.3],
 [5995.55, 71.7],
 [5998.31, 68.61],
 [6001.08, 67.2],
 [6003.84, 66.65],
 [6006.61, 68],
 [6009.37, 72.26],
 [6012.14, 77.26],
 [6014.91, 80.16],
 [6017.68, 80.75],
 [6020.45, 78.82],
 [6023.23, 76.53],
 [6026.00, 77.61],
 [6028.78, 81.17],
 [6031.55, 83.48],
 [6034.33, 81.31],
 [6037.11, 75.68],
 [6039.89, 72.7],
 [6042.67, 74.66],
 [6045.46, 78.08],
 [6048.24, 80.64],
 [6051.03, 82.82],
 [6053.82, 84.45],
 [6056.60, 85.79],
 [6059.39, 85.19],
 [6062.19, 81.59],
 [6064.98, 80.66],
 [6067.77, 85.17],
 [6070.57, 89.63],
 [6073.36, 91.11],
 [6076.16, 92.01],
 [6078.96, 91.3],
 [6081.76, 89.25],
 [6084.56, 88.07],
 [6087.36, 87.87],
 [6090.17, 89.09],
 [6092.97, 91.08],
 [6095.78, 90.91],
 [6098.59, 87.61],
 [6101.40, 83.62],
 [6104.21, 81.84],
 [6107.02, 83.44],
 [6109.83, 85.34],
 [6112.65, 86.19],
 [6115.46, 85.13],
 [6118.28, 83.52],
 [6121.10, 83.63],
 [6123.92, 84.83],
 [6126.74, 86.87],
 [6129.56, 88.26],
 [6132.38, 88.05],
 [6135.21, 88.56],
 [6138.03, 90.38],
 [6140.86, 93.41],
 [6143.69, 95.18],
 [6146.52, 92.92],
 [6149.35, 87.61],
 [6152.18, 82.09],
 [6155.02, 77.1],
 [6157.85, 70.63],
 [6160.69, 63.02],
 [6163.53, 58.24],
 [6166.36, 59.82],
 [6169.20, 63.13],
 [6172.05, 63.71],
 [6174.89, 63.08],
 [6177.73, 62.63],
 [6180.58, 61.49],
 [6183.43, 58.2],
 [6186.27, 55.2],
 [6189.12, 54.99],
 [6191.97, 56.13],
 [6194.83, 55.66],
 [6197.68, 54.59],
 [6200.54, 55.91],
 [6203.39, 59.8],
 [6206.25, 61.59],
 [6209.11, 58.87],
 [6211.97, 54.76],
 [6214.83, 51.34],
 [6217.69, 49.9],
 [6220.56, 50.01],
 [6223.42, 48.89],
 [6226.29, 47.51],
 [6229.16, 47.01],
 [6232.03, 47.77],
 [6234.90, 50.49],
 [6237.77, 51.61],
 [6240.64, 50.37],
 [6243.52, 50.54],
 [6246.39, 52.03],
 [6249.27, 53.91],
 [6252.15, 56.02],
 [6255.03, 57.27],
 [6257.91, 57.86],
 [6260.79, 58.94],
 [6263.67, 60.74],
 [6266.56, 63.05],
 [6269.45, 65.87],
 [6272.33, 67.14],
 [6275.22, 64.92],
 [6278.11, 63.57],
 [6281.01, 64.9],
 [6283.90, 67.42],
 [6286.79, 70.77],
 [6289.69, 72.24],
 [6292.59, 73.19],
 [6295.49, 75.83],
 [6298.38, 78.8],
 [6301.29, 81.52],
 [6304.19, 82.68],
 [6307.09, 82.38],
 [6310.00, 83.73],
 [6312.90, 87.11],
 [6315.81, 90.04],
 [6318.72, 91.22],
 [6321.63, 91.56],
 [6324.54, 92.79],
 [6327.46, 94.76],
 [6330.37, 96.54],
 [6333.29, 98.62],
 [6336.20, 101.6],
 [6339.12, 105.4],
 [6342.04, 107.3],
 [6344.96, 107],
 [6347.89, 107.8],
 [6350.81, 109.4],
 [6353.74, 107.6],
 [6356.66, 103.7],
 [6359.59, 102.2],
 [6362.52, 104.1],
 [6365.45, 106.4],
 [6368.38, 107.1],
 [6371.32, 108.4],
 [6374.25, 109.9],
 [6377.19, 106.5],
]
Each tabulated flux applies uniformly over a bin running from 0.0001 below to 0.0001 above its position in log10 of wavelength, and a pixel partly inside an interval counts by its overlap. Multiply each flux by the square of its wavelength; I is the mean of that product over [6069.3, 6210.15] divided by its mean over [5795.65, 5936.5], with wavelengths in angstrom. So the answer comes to 1.29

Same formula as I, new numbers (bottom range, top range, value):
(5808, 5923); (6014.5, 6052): 1.31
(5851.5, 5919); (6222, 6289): 1.21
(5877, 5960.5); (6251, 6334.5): 1.61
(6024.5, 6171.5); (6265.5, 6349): 1.08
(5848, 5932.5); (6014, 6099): 1.61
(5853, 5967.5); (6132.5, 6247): 1.23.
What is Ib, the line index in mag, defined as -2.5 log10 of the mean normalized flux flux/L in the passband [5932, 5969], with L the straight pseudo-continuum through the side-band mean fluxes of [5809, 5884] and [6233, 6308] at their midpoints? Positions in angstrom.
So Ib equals 0.18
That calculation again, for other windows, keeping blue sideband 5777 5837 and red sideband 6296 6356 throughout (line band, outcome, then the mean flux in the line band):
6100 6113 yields 0.08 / 83.9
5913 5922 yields 0.48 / 55.7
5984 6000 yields 0.27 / 69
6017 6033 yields 0.12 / 79.7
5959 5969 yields 0.39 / 61.4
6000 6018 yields 0.21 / 72.9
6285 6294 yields 0.29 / 71.9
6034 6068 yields 0.11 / 80.5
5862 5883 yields 0.38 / 60.9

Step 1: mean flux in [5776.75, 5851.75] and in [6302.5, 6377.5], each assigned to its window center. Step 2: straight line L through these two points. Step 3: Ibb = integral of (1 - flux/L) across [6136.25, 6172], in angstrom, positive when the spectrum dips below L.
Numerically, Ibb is 6.1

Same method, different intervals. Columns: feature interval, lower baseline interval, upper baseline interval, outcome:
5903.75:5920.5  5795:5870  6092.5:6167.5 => 5.5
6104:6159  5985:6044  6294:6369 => -2.4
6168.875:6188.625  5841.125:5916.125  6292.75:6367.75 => 5.2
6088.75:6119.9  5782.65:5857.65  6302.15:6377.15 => 1.6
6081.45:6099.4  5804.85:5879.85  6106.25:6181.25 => -2.6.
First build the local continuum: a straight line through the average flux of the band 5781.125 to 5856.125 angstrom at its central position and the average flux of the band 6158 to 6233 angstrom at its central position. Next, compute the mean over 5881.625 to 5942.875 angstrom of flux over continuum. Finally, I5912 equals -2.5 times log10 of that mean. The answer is 0.42 mag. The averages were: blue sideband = 81.3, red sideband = 56.6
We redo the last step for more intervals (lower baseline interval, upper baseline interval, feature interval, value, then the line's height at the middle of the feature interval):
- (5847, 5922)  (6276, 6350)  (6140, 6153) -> -0.22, 74.2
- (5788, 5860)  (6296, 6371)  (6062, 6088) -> 0.01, 88.5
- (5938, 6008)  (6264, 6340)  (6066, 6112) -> -0.25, 70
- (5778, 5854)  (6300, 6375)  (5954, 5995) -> 0.33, 86.8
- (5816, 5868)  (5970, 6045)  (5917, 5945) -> 0.25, 73.8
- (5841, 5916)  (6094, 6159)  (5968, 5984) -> 0.03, 67.8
